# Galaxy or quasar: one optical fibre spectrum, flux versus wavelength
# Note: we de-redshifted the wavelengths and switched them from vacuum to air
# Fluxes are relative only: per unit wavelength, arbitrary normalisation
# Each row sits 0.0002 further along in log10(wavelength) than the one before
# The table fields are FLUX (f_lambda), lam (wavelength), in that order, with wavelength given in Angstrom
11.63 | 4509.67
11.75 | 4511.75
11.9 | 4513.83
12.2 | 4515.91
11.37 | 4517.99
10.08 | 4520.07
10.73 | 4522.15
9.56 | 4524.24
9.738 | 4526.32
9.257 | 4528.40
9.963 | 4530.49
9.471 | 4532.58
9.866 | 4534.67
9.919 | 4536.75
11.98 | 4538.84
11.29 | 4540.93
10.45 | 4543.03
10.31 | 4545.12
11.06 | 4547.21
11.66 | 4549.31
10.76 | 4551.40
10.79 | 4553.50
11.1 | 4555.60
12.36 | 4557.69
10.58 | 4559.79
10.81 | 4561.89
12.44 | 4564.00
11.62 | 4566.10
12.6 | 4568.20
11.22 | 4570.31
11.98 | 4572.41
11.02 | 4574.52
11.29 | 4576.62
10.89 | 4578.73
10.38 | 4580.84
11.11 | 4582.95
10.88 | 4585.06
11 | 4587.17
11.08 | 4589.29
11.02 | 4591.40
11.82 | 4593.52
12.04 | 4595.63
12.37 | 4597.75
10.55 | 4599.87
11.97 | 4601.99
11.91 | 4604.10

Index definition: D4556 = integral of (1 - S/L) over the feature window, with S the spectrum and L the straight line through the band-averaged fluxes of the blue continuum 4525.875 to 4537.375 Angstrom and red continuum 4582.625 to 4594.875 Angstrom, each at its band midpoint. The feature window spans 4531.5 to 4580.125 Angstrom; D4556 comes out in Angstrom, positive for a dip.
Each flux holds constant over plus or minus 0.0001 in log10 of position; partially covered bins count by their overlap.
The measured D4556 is -3.7 Angstrom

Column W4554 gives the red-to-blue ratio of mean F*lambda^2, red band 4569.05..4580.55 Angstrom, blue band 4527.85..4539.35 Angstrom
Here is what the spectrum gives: 1.14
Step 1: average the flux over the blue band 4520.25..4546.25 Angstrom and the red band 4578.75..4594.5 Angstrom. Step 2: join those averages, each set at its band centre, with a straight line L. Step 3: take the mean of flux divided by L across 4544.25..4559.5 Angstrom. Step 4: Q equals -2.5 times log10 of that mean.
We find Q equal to -0.06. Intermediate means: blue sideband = 10.2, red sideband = 11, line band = 11.1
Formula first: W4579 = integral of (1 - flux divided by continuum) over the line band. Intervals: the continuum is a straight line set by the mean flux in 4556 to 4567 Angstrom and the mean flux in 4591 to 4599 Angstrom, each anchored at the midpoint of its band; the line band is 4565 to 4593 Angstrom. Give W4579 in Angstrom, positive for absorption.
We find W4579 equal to 1.1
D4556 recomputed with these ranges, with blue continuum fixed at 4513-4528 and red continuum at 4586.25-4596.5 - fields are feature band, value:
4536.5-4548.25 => 0.03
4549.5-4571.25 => -0.68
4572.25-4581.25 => 0.13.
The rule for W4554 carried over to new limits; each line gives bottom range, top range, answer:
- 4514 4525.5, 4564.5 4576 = 1.10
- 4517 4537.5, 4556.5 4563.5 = 1.15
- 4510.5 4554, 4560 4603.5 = 1.09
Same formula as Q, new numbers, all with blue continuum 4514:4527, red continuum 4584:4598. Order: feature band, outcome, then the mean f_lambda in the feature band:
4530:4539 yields 0.080 mag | 10.1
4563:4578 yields -0.049 mag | 11.7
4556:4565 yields -0.038 mag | 11.5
